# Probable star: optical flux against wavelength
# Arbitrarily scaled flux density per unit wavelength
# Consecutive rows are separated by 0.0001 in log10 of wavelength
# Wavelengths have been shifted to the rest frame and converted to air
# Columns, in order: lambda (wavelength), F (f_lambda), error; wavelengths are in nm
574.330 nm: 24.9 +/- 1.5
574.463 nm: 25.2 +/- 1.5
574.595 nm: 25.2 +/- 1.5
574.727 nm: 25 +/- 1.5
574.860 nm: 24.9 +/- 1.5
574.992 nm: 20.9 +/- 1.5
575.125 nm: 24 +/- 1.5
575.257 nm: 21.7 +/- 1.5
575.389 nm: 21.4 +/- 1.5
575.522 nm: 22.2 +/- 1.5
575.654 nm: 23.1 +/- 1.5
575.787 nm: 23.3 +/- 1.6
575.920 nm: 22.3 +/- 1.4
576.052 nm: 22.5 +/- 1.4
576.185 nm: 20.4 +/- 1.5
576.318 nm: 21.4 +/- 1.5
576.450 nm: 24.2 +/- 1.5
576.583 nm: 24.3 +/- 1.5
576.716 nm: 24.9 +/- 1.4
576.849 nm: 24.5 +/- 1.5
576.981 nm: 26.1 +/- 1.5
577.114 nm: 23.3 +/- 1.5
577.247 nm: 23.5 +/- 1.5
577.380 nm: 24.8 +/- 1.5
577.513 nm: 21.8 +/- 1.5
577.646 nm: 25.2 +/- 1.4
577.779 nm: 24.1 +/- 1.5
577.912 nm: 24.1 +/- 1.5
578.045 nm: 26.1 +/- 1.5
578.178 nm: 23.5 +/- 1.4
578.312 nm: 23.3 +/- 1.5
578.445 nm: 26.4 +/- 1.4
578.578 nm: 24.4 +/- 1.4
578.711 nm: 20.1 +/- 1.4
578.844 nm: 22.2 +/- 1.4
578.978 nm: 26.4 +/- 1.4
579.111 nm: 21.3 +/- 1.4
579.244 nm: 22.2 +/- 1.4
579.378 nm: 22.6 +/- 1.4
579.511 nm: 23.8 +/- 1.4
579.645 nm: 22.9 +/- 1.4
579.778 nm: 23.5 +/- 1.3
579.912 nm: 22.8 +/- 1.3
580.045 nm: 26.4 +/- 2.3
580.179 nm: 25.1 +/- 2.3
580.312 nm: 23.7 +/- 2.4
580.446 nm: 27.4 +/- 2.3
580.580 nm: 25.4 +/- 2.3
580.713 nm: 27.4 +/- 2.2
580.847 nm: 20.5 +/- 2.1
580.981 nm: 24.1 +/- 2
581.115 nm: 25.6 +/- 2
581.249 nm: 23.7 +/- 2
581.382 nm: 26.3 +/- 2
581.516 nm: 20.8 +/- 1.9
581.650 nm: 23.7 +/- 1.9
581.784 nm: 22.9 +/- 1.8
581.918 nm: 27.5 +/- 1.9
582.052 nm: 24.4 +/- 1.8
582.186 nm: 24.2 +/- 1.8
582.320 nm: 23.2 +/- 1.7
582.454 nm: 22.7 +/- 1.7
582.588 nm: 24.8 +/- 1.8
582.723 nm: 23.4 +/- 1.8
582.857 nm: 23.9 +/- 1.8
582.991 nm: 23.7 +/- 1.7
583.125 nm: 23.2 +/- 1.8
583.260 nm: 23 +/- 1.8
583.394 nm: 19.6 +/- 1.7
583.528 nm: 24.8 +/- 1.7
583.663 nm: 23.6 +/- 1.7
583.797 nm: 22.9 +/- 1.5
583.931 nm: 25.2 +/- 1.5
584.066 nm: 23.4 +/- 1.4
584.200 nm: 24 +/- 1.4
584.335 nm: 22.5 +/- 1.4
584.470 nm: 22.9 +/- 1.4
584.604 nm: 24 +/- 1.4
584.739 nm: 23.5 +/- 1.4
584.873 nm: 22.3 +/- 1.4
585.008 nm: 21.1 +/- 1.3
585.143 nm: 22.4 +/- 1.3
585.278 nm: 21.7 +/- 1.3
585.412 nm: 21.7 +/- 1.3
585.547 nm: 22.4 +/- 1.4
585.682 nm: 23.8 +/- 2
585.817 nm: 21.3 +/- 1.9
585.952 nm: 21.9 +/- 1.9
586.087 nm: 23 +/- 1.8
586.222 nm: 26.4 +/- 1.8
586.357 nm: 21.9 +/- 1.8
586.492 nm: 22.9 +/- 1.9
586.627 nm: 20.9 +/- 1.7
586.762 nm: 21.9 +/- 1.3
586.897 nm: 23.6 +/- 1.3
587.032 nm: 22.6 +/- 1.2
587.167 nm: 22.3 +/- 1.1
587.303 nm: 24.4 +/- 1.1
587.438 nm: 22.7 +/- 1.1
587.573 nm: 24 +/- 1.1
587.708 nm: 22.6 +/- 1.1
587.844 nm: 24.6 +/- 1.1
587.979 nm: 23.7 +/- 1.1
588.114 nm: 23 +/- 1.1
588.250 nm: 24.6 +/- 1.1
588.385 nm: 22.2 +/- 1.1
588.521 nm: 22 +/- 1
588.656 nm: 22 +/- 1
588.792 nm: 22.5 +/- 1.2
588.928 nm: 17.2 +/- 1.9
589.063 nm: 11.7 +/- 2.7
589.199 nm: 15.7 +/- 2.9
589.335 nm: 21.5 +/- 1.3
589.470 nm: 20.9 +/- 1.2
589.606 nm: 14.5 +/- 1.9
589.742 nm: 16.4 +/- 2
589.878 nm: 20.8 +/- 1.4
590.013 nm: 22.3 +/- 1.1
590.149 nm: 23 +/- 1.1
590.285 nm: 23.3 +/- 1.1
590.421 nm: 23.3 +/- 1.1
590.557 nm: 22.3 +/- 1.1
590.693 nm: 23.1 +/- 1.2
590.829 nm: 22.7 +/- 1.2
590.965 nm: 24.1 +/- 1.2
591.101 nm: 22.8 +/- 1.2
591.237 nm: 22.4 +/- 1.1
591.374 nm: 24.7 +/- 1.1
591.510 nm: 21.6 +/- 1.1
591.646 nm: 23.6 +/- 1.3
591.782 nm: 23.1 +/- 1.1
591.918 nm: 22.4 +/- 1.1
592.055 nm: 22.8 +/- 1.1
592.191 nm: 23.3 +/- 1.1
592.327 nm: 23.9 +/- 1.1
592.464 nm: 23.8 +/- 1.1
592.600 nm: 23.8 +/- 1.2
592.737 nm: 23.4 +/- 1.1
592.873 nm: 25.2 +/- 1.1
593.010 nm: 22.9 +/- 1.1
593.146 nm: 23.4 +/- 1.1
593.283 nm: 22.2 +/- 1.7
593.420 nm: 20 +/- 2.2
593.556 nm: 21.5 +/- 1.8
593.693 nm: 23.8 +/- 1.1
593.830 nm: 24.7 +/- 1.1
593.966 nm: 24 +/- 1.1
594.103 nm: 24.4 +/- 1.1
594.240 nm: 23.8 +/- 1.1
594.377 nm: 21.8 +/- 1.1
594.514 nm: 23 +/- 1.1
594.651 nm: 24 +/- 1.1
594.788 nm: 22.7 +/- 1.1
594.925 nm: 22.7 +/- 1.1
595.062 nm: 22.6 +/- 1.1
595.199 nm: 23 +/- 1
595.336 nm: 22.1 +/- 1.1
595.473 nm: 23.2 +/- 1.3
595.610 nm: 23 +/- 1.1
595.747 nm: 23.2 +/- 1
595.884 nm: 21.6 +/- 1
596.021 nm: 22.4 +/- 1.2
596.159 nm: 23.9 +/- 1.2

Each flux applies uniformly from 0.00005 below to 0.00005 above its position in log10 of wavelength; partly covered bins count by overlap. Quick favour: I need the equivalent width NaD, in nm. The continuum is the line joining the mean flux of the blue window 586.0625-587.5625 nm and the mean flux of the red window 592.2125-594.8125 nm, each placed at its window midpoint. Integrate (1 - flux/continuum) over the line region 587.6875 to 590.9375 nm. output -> 0.28 nm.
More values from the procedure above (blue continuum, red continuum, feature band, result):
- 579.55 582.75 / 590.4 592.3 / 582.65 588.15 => 0.18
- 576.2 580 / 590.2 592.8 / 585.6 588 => 0.03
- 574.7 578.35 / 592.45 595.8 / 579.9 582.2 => -0.12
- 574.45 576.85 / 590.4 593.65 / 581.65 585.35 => -0.04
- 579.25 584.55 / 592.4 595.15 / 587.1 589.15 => 0.14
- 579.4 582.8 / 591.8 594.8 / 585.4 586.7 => 0.06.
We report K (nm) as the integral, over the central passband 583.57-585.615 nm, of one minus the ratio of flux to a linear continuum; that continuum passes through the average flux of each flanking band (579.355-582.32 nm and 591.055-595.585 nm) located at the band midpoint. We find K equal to 0.09 nm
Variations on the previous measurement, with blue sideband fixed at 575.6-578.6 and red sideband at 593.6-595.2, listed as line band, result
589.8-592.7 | 0.06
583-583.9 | 0.02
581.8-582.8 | -0.02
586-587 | 0.03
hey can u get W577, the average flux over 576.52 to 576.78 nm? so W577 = 24.6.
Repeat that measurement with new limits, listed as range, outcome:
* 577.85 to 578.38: 24.2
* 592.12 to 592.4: 23.6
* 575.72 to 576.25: 22.1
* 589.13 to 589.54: 19.3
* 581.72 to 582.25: 24.8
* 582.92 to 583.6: 22.9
